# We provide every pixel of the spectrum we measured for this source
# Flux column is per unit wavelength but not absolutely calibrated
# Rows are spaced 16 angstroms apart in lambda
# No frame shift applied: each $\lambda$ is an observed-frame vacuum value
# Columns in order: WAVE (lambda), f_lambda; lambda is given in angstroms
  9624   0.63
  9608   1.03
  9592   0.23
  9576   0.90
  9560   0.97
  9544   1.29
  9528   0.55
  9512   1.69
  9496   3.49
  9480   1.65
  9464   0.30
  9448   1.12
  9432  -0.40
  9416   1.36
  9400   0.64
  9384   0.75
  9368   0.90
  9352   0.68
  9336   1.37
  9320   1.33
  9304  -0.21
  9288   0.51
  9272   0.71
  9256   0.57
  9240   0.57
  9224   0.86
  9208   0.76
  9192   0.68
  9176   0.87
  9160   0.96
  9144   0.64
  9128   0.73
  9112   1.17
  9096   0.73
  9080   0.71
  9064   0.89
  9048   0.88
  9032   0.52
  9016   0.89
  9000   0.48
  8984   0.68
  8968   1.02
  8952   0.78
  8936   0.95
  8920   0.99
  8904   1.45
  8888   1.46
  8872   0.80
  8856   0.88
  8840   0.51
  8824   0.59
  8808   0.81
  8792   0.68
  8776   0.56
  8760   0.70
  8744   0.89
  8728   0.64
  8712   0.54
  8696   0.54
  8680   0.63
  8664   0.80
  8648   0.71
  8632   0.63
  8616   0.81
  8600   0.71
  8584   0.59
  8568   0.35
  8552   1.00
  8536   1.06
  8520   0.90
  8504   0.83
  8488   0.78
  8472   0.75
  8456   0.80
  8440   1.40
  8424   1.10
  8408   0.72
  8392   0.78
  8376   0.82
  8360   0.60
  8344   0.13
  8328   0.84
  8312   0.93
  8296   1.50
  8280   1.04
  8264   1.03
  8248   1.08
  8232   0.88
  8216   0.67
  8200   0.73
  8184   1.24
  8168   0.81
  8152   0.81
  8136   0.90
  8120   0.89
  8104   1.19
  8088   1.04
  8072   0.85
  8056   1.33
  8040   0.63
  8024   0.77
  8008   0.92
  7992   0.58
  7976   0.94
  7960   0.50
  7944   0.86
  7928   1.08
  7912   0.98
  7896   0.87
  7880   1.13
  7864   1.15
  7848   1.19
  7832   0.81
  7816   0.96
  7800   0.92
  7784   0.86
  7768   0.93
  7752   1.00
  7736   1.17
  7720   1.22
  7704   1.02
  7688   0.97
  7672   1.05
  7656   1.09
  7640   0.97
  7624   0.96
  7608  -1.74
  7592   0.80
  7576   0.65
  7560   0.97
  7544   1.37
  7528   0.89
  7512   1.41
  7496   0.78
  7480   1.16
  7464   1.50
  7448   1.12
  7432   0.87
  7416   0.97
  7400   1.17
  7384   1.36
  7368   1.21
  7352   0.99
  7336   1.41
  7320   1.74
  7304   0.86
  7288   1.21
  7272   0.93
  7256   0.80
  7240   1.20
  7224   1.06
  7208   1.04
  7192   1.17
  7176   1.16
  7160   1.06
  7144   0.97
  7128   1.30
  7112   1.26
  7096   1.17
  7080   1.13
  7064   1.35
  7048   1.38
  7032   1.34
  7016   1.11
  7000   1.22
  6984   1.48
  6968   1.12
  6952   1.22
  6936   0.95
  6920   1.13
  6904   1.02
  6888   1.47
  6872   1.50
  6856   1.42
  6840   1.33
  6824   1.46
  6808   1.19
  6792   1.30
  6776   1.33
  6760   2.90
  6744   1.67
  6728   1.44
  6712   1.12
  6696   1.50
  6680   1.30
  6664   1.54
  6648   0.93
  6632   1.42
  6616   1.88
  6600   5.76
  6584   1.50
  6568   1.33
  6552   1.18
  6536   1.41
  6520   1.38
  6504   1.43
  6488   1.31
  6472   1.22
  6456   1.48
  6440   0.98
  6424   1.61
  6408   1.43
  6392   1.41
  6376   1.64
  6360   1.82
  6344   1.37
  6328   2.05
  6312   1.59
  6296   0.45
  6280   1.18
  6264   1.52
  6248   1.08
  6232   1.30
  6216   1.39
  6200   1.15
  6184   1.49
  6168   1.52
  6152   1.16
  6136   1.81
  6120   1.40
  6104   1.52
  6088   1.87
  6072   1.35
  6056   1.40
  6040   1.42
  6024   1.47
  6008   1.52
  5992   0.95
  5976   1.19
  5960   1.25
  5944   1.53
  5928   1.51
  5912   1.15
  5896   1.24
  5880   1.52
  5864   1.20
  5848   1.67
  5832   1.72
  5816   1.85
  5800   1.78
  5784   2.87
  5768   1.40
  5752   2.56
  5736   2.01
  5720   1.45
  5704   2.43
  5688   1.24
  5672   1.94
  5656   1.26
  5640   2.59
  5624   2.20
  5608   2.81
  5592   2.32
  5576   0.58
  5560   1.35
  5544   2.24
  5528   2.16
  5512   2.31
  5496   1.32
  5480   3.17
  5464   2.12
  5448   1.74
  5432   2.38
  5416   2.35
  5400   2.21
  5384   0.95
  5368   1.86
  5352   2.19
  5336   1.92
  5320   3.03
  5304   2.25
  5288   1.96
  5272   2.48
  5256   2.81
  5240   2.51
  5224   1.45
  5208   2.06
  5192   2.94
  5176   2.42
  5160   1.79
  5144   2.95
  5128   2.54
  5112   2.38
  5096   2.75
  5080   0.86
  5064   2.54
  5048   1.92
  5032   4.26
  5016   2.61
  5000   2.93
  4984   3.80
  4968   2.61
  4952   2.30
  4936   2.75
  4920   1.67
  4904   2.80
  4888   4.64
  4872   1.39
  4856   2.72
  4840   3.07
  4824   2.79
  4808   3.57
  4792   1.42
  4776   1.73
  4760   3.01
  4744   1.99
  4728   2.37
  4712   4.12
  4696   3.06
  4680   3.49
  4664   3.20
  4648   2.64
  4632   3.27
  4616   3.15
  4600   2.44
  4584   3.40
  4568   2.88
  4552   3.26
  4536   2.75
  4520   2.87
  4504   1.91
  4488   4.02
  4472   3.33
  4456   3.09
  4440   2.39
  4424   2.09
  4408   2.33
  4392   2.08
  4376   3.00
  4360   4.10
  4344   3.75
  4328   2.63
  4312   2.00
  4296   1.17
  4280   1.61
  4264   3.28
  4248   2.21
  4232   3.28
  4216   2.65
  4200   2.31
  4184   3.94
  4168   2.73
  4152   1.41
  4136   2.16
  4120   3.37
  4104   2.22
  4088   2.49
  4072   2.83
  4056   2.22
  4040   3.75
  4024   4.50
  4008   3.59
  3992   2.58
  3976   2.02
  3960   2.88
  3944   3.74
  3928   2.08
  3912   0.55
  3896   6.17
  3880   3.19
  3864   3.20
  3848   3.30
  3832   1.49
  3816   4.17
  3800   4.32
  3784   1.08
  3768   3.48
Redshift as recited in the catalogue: 0.01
